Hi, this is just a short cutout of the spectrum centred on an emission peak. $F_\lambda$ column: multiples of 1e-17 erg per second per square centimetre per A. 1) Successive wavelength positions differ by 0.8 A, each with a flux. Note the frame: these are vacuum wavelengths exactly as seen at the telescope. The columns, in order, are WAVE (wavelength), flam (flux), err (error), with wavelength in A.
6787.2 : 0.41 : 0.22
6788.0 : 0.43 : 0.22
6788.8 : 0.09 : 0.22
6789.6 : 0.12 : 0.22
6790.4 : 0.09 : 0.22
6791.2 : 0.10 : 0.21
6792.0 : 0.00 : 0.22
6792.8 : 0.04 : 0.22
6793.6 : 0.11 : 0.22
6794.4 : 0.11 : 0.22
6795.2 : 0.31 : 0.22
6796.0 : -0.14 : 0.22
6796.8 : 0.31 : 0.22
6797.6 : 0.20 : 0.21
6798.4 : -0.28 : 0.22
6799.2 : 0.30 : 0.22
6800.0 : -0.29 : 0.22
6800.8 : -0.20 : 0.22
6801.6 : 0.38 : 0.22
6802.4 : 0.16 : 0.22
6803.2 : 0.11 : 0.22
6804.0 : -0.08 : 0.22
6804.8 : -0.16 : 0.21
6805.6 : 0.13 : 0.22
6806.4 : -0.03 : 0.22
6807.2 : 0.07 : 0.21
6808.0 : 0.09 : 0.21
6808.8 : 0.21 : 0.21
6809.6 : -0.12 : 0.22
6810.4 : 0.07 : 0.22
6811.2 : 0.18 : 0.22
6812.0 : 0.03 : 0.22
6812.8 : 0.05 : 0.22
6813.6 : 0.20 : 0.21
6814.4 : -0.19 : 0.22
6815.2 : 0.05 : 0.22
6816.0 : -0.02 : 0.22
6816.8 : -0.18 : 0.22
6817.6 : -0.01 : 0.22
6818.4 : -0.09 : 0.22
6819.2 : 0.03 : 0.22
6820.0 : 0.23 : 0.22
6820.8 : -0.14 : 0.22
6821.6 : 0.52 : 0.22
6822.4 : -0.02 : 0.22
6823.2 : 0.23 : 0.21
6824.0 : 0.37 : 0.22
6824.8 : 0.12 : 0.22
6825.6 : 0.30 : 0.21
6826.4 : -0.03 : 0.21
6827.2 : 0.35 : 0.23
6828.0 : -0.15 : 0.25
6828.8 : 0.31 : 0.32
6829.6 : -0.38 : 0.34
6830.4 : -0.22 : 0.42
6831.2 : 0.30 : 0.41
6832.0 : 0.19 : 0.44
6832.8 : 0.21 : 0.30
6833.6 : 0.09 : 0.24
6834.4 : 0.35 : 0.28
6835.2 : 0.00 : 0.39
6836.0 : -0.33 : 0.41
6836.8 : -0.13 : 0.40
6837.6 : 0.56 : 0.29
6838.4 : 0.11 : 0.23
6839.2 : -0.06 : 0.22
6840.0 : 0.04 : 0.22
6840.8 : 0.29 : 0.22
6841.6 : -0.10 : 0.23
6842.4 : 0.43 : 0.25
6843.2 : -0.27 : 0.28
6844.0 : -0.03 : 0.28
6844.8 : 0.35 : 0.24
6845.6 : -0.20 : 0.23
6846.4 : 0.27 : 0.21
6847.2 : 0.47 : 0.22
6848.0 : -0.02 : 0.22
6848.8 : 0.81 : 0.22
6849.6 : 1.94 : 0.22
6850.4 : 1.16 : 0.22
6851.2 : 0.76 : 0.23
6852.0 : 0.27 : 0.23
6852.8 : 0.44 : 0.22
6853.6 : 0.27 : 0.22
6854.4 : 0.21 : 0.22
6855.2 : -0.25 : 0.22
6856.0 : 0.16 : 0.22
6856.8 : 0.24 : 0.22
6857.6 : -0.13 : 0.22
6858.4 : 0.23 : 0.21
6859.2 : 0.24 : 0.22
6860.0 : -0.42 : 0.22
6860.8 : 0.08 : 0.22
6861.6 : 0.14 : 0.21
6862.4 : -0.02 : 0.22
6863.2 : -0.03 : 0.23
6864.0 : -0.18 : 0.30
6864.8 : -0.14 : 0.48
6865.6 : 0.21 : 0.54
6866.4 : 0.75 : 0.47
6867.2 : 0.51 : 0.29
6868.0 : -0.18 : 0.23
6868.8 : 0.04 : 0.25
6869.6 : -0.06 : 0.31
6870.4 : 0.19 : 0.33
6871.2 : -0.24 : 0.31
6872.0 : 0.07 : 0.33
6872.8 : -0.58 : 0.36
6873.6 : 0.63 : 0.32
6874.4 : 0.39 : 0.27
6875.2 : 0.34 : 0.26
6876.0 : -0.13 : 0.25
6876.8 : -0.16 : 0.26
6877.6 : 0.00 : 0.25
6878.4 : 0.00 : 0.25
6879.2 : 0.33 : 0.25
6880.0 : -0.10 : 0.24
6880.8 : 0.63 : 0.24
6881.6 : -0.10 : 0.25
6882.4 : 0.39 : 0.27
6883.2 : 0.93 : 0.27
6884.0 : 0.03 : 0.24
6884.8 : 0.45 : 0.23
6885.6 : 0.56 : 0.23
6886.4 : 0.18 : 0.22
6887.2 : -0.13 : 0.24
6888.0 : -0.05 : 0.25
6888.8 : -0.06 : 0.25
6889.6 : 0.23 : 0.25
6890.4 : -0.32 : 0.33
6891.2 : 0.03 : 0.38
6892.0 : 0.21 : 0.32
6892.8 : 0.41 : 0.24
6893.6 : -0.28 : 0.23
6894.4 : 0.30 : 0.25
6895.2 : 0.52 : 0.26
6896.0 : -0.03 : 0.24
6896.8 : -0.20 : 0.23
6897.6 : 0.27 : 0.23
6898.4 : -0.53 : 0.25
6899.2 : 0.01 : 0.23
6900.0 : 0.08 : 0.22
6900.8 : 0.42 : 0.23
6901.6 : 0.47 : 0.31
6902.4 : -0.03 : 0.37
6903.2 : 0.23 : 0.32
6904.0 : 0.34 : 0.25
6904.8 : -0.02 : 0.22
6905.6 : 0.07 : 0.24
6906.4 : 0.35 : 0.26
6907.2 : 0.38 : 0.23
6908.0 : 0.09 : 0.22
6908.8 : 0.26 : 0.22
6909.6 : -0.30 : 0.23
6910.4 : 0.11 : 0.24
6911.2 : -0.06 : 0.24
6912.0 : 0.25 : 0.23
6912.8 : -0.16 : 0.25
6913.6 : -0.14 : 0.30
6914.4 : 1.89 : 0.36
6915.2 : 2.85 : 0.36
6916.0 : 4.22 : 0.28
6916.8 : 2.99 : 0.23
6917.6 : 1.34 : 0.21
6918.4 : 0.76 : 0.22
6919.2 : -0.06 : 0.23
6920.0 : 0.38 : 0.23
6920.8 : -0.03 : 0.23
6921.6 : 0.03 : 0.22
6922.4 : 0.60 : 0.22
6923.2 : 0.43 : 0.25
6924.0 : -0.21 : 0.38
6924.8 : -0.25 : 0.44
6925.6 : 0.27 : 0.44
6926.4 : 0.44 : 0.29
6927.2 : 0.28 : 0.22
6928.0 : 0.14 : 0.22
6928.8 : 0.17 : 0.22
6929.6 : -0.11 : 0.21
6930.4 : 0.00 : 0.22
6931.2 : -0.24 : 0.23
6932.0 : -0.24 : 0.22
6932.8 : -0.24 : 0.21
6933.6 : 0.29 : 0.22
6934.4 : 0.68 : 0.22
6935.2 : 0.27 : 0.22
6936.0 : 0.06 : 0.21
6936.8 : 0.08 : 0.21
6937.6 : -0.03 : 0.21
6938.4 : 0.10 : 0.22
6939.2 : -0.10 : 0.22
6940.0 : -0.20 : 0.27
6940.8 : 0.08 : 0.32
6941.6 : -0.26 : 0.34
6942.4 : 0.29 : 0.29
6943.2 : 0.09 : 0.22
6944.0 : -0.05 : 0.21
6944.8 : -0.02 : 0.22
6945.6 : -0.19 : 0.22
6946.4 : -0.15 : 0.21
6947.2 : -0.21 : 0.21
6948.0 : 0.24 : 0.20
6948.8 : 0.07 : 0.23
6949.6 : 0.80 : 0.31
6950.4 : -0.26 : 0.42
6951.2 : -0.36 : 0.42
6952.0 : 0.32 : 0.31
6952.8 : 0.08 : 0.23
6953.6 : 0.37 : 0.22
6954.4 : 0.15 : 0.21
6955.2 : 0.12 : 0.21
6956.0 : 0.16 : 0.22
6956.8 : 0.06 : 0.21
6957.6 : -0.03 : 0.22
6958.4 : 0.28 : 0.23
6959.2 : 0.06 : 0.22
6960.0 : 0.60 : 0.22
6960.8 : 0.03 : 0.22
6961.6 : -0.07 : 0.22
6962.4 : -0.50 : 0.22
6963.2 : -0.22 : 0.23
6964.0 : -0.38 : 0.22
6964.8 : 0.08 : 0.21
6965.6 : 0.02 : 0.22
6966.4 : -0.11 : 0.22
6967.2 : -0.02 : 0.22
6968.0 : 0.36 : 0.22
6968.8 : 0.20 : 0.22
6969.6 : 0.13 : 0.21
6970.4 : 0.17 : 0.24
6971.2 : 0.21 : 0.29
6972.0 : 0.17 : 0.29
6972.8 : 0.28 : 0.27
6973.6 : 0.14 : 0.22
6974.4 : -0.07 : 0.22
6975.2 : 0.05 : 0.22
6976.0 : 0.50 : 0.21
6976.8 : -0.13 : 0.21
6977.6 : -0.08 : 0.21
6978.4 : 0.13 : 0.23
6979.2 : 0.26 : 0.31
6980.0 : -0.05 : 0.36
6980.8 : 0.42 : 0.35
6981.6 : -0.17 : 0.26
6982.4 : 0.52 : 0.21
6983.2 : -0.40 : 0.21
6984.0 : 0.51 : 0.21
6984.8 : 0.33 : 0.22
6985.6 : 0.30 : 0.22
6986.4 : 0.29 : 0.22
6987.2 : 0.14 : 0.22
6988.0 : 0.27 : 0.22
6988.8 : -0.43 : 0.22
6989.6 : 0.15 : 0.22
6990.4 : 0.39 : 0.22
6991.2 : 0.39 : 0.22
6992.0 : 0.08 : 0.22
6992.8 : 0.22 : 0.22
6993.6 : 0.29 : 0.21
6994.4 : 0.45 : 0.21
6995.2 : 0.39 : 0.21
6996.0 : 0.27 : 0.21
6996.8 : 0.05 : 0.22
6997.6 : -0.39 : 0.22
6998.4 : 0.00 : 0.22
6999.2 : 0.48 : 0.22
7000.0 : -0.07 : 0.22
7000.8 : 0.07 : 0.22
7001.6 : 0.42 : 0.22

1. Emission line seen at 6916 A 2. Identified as [O III]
